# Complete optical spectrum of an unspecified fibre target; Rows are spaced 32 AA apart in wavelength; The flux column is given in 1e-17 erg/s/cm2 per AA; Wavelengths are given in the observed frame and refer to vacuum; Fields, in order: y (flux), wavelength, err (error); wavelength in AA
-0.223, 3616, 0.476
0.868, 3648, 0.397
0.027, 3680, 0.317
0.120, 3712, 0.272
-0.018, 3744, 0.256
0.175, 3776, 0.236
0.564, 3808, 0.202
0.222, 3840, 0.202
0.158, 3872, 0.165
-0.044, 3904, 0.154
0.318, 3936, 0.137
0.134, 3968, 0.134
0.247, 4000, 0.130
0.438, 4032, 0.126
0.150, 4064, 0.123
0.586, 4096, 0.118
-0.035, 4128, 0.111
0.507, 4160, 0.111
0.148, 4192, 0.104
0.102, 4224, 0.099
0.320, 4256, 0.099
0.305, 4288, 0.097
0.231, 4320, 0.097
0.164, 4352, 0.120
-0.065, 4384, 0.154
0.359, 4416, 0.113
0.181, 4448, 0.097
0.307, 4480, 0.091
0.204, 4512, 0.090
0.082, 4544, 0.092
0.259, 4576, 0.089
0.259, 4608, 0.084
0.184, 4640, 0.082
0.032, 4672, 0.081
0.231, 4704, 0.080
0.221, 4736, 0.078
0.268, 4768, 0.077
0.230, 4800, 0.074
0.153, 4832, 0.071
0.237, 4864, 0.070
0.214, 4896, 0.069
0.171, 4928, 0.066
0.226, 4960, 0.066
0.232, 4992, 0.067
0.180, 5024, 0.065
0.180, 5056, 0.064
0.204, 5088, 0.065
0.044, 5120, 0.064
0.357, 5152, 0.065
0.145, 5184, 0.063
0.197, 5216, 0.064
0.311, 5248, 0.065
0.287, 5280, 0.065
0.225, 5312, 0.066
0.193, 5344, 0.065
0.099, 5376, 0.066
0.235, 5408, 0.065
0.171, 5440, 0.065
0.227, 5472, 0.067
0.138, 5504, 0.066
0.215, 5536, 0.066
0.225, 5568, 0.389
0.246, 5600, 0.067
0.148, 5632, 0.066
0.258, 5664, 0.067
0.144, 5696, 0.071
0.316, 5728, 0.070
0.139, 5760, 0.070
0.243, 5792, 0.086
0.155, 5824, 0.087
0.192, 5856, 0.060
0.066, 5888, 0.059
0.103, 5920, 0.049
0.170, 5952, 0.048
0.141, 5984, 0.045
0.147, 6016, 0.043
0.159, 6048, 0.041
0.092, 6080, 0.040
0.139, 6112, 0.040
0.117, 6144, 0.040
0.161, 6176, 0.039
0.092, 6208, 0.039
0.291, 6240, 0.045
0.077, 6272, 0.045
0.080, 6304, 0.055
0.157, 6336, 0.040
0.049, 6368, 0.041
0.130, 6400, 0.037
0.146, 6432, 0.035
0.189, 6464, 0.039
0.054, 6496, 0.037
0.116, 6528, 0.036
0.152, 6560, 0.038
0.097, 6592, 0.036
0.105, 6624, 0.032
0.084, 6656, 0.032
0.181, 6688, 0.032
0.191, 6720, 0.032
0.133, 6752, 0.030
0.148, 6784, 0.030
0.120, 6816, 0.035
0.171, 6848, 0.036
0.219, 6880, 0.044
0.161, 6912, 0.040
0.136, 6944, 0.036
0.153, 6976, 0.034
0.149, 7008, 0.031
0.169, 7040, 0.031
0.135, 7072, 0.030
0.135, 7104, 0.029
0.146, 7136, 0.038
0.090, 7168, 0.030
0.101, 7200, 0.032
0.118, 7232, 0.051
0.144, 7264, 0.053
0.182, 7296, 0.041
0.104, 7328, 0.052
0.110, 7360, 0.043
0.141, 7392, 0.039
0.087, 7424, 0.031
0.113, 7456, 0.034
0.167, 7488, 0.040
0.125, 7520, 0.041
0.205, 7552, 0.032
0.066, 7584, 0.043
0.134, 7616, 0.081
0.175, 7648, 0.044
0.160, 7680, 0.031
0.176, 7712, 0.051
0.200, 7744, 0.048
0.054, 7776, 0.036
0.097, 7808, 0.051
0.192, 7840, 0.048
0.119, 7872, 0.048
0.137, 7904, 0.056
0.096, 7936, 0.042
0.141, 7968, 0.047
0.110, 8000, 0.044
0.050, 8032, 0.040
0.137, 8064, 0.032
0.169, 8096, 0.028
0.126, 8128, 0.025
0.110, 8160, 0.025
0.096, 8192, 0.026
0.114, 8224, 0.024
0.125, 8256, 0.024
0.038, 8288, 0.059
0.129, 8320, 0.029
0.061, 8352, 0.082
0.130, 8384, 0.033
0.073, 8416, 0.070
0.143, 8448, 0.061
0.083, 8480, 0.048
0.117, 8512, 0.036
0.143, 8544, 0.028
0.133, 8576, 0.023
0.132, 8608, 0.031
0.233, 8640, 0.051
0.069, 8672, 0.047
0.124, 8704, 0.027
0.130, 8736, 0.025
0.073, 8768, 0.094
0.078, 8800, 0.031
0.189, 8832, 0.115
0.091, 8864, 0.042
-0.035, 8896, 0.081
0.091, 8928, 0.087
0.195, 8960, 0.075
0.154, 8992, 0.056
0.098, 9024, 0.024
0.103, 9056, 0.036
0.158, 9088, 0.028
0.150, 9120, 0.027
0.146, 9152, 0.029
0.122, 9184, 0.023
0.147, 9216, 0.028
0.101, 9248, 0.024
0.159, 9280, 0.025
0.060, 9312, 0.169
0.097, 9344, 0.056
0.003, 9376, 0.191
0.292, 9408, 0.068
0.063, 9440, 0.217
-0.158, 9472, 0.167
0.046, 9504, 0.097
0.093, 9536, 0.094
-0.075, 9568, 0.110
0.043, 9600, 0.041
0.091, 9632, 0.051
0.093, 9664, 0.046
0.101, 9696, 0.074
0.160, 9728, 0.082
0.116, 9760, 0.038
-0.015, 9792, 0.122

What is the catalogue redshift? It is 1.519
